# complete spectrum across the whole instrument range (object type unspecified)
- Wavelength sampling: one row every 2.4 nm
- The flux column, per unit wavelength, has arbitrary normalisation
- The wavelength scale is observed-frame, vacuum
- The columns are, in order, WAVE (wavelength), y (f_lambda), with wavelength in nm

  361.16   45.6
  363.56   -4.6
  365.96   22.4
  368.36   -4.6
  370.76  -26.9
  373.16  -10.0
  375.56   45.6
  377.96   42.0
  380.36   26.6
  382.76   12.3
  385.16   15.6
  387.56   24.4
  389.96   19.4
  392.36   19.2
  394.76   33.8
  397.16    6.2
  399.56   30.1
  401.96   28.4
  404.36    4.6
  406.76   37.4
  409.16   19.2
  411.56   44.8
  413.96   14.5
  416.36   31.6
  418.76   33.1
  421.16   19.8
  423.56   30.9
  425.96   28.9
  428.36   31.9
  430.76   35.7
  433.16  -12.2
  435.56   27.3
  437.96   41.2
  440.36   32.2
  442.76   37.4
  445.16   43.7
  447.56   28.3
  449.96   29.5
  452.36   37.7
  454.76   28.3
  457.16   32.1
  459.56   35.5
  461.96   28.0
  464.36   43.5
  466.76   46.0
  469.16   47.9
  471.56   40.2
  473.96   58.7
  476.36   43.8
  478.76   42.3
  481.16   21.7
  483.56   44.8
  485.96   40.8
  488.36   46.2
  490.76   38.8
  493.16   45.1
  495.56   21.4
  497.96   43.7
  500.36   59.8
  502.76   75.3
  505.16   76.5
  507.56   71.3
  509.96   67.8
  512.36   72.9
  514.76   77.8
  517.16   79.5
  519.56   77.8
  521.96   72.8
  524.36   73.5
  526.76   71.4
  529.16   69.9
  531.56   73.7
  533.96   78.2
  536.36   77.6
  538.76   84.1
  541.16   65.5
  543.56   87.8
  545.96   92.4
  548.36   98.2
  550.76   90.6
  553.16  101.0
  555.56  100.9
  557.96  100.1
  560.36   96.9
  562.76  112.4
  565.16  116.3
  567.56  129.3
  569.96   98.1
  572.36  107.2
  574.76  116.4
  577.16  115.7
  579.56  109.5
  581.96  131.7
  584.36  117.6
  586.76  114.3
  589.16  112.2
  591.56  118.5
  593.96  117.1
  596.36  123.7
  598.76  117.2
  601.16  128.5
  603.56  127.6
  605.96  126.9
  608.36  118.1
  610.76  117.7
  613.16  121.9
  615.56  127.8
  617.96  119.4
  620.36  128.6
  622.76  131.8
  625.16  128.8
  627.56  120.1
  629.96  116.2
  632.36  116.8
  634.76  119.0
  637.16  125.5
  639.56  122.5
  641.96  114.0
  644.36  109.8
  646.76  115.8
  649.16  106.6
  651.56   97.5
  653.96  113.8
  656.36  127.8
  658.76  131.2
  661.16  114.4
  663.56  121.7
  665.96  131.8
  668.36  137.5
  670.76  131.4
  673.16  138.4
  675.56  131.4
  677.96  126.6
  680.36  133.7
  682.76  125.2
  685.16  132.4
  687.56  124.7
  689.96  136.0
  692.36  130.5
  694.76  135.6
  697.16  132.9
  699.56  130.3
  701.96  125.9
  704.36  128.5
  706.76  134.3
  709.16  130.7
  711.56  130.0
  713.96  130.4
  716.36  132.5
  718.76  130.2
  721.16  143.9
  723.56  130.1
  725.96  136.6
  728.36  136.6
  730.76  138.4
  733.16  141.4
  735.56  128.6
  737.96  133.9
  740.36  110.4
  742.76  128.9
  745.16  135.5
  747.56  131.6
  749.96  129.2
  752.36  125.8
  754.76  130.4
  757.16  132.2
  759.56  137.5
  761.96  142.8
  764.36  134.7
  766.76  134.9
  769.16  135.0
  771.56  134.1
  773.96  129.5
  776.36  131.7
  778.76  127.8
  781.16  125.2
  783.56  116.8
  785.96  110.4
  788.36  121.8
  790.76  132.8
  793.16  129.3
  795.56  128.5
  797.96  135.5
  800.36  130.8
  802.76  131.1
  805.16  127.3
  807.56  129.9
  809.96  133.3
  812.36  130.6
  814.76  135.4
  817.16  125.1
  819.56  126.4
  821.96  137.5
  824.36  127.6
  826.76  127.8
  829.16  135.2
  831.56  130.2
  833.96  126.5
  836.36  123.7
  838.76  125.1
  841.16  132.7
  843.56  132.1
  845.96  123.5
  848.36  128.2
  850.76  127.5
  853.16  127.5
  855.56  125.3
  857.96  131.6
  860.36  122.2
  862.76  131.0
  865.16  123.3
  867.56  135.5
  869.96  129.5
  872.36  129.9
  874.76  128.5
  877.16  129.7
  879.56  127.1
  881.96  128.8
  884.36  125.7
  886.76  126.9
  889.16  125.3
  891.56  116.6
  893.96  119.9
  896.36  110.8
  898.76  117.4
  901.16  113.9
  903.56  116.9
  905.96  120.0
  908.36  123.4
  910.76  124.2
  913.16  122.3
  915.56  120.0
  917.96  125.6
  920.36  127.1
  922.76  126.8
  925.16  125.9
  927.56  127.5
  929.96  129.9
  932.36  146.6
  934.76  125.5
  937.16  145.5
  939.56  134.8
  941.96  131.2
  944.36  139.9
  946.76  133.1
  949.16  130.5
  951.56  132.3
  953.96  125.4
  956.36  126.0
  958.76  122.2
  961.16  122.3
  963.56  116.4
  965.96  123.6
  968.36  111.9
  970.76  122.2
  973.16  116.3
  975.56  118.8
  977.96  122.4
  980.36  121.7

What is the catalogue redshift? 0.26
